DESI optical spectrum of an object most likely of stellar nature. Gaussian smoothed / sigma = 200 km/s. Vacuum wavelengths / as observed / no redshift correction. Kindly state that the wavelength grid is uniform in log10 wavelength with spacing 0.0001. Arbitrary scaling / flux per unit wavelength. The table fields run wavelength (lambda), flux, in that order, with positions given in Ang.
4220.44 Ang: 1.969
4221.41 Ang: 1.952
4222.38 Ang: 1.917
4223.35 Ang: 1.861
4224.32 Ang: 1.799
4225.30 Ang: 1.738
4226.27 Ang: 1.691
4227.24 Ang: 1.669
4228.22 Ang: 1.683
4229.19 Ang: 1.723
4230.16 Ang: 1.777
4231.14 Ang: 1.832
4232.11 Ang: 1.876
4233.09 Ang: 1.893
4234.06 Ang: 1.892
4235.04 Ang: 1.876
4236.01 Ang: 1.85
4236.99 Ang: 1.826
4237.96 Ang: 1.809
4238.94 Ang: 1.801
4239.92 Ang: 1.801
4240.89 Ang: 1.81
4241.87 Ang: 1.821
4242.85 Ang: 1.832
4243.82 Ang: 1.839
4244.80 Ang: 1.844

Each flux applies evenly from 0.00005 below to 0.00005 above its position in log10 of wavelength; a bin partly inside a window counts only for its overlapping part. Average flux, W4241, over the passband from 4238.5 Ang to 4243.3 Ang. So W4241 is 1.81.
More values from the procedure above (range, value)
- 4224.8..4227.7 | 1.7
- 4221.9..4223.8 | 1.89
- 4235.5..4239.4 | 1.82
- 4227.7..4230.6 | 1.73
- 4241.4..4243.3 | 1.82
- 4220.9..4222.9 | 1.94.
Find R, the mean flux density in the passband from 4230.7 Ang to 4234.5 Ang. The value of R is 1.88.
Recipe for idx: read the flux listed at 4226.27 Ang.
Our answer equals 1.691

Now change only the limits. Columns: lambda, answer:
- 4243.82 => 1.839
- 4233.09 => 1.893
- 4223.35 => 1.861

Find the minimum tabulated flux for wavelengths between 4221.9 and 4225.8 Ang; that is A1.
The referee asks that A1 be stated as 1.738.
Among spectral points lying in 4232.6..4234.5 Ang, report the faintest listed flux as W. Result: 1.892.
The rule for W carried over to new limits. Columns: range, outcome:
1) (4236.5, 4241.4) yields 1.801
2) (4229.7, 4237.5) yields 1.777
